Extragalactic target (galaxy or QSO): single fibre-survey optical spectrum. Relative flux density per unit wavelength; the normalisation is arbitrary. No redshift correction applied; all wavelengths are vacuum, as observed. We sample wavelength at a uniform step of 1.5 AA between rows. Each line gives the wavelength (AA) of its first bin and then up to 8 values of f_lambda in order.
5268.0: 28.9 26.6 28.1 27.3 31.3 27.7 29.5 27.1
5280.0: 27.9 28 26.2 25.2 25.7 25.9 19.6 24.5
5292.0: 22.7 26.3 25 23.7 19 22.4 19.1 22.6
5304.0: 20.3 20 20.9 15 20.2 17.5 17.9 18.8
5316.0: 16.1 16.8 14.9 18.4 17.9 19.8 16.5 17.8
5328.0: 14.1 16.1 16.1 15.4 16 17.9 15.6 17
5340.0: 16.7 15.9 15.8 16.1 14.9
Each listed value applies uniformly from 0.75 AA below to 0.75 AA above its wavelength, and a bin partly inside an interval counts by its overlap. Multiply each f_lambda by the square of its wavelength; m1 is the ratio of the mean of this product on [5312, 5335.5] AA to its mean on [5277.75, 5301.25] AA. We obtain 0.70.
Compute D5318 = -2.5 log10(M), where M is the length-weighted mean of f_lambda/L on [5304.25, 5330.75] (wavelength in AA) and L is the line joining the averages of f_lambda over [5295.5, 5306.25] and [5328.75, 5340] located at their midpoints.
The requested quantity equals 0.068 mag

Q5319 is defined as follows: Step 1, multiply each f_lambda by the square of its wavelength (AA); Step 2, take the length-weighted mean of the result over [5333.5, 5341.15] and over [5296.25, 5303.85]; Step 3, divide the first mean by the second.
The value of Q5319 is 0.80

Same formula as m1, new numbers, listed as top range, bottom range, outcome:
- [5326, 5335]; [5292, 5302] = 0.71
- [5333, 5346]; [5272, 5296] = 0.63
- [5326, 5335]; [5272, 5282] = 0.57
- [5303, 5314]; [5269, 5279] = 0.68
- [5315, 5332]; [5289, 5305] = 0.76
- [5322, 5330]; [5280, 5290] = 0.68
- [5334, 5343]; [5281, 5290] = 0.67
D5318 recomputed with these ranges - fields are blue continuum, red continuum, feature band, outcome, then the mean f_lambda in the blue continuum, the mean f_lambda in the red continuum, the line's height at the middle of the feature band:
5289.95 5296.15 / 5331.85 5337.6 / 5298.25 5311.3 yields 0.120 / 24.6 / 16.3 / 22.2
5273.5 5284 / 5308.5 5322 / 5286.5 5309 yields 0.031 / 28.1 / 17.4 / 22.6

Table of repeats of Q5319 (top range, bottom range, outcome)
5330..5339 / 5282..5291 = 0.67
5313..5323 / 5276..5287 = 0.65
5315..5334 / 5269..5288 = 0.62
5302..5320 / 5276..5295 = 0.72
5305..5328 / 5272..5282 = 0.63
